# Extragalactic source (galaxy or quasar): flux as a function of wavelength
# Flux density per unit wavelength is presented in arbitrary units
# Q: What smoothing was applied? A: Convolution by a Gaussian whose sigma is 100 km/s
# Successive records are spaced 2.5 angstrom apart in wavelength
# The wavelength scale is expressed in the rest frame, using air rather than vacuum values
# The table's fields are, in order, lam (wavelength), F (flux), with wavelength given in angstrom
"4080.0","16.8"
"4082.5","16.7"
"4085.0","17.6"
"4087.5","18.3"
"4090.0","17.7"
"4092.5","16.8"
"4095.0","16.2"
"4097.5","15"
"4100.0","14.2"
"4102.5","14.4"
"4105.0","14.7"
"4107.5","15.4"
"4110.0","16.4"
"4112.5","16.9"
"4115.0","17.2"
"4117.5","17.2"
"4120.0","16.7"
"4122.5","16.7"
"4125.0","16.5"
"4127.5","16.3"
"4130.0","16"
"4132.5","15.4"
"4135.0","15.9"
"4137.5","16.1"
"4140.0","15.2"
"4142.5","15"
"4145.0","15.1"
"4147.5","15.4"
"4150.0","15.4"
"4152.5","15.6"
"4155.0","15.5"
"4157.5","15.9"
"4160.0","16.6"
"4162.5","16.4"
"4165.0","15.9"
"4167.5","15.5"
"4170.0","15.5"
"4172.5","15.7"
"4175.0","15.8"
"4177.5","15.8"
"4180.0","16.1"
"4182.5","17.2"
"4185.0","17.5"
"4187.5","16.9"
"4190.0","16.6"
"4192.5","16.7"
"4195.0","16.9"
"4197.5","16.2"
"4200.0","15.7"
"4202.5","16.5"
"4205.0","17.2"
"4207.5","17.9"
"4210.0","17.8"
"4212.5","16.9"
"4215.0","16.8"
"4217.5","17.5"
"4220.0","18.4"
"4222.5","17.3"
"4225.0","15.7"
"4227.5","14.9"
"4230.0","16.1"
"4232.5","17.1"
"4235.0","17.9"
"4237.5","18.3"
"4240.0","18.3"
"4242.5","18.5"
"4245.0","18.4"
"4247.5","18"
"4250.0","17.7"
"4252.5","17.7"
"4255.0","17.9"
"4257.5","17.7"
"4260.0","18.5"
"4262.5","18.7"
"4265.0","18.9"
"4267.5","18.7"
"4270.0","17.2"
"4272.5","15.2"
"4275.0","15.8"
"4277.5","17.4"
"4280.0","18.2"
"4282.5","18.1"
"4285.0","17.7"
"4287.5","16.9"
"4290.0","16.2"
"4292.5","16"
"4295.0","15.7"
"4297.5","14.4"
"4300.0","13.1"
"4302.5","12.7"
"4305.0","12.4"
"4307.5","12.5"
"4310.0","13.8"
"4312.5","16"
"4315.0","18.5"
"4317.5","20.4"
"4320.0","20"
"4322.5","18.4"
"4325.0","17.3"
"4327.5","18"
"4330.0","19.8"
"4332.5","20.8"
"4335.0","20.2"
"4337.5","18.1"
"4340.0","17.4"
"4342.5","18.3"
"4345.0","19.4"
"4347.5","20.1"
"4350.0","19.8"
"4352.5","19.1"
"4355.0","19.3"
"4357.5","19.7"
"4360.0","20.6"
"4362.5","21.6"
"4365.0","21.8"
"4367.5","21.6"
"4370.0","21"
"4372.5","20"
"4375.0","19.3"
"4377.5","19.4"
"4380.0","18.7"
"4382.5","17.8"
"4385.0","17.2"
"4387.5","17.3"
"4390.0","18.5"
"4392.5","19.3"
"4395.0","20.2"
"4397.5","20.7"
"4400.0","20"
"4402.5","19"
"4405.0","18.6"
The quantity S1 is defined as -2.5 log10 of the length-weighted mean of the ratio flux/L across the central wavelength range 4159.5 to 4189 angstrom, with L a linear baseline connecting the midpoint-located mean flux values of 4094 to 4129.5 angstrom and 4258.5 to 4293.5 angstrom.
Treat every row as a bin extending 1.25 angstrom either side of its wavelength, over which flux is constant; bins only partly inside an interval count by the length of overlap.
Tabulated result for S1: 0.02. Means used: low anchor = 16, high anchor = 17.4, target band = 16.2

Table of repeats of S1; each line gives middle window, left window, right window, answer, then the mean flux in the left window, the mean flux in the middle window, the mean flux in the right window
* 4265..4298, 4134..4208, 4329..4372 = 0.097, 16.1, 16.9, 19.9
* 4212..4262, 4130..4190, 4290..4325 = -0.109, 15.9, 17.5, 15.8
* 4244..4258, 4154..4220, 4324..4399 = -0.019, 16.5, 17.9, 19.4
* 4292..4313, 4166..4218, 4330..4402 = 0.306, 16.6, 13.9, 19.5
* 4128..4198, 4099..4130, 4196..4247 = 0.039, 16.1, 16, 17.2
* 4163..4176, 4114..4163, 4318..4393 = 0.051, 16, 15.7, 19.3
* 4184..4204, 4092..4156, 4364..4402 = 0.012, 15.8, 16.6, 19.5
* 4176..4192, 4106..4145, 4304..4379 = 0.014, 16.1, 16.7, 18.8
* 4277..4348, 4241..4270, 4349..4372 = 0.139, 18.2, 17.1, 20.5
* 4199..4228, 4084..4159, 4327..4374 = 0.038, 16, 16.9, 19.8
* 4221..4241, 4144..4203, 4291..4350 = -0.028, 16.1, 17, 17.2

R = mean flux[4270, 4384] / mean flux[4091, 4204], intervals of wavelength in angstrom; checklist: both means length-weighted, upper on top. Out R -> 1.12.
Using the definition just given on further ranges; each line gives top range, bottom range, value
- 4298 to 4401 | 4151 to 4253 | 1.10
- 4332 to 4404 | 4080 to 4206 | 1.21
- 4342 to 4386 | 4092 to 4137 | 1.24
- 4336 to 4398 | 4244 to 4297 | 1.12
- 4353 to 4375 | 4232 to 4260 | 1.14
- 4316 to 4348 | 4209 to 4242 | 1.11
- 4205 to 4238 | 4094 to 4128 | 1.07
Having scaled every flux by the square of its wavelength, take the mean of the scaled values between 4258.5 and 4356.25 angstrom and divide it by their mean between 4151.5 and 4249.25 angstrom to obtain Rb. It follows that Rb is 1.09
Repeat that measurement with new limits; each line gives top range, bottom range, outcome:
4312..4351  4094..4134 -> 1.32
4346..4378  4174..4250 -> 1.27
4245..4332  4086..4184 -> 1.14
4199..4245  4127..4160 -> 1.14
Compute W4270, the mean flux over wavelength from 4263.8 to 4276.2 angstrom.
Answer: 17.2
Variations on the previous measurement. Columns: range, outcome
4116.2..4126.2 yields 16.8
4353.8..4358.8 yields 19.5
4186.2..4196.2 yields 16.8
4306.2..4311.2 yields 13.1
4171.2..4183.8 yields 16.1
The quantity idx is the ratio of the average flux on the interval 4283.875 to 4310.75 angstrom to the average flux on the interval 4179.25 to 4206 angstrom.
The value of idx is 0.88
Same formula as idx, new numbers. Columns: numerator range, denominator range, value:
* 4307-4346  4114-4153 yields 1.14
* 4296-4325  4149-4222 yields 0.95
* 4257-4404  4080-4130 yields 1.11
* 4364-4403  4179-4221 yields 1.15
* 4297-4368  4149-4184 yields 1.14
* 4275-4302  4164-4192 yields 1.00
